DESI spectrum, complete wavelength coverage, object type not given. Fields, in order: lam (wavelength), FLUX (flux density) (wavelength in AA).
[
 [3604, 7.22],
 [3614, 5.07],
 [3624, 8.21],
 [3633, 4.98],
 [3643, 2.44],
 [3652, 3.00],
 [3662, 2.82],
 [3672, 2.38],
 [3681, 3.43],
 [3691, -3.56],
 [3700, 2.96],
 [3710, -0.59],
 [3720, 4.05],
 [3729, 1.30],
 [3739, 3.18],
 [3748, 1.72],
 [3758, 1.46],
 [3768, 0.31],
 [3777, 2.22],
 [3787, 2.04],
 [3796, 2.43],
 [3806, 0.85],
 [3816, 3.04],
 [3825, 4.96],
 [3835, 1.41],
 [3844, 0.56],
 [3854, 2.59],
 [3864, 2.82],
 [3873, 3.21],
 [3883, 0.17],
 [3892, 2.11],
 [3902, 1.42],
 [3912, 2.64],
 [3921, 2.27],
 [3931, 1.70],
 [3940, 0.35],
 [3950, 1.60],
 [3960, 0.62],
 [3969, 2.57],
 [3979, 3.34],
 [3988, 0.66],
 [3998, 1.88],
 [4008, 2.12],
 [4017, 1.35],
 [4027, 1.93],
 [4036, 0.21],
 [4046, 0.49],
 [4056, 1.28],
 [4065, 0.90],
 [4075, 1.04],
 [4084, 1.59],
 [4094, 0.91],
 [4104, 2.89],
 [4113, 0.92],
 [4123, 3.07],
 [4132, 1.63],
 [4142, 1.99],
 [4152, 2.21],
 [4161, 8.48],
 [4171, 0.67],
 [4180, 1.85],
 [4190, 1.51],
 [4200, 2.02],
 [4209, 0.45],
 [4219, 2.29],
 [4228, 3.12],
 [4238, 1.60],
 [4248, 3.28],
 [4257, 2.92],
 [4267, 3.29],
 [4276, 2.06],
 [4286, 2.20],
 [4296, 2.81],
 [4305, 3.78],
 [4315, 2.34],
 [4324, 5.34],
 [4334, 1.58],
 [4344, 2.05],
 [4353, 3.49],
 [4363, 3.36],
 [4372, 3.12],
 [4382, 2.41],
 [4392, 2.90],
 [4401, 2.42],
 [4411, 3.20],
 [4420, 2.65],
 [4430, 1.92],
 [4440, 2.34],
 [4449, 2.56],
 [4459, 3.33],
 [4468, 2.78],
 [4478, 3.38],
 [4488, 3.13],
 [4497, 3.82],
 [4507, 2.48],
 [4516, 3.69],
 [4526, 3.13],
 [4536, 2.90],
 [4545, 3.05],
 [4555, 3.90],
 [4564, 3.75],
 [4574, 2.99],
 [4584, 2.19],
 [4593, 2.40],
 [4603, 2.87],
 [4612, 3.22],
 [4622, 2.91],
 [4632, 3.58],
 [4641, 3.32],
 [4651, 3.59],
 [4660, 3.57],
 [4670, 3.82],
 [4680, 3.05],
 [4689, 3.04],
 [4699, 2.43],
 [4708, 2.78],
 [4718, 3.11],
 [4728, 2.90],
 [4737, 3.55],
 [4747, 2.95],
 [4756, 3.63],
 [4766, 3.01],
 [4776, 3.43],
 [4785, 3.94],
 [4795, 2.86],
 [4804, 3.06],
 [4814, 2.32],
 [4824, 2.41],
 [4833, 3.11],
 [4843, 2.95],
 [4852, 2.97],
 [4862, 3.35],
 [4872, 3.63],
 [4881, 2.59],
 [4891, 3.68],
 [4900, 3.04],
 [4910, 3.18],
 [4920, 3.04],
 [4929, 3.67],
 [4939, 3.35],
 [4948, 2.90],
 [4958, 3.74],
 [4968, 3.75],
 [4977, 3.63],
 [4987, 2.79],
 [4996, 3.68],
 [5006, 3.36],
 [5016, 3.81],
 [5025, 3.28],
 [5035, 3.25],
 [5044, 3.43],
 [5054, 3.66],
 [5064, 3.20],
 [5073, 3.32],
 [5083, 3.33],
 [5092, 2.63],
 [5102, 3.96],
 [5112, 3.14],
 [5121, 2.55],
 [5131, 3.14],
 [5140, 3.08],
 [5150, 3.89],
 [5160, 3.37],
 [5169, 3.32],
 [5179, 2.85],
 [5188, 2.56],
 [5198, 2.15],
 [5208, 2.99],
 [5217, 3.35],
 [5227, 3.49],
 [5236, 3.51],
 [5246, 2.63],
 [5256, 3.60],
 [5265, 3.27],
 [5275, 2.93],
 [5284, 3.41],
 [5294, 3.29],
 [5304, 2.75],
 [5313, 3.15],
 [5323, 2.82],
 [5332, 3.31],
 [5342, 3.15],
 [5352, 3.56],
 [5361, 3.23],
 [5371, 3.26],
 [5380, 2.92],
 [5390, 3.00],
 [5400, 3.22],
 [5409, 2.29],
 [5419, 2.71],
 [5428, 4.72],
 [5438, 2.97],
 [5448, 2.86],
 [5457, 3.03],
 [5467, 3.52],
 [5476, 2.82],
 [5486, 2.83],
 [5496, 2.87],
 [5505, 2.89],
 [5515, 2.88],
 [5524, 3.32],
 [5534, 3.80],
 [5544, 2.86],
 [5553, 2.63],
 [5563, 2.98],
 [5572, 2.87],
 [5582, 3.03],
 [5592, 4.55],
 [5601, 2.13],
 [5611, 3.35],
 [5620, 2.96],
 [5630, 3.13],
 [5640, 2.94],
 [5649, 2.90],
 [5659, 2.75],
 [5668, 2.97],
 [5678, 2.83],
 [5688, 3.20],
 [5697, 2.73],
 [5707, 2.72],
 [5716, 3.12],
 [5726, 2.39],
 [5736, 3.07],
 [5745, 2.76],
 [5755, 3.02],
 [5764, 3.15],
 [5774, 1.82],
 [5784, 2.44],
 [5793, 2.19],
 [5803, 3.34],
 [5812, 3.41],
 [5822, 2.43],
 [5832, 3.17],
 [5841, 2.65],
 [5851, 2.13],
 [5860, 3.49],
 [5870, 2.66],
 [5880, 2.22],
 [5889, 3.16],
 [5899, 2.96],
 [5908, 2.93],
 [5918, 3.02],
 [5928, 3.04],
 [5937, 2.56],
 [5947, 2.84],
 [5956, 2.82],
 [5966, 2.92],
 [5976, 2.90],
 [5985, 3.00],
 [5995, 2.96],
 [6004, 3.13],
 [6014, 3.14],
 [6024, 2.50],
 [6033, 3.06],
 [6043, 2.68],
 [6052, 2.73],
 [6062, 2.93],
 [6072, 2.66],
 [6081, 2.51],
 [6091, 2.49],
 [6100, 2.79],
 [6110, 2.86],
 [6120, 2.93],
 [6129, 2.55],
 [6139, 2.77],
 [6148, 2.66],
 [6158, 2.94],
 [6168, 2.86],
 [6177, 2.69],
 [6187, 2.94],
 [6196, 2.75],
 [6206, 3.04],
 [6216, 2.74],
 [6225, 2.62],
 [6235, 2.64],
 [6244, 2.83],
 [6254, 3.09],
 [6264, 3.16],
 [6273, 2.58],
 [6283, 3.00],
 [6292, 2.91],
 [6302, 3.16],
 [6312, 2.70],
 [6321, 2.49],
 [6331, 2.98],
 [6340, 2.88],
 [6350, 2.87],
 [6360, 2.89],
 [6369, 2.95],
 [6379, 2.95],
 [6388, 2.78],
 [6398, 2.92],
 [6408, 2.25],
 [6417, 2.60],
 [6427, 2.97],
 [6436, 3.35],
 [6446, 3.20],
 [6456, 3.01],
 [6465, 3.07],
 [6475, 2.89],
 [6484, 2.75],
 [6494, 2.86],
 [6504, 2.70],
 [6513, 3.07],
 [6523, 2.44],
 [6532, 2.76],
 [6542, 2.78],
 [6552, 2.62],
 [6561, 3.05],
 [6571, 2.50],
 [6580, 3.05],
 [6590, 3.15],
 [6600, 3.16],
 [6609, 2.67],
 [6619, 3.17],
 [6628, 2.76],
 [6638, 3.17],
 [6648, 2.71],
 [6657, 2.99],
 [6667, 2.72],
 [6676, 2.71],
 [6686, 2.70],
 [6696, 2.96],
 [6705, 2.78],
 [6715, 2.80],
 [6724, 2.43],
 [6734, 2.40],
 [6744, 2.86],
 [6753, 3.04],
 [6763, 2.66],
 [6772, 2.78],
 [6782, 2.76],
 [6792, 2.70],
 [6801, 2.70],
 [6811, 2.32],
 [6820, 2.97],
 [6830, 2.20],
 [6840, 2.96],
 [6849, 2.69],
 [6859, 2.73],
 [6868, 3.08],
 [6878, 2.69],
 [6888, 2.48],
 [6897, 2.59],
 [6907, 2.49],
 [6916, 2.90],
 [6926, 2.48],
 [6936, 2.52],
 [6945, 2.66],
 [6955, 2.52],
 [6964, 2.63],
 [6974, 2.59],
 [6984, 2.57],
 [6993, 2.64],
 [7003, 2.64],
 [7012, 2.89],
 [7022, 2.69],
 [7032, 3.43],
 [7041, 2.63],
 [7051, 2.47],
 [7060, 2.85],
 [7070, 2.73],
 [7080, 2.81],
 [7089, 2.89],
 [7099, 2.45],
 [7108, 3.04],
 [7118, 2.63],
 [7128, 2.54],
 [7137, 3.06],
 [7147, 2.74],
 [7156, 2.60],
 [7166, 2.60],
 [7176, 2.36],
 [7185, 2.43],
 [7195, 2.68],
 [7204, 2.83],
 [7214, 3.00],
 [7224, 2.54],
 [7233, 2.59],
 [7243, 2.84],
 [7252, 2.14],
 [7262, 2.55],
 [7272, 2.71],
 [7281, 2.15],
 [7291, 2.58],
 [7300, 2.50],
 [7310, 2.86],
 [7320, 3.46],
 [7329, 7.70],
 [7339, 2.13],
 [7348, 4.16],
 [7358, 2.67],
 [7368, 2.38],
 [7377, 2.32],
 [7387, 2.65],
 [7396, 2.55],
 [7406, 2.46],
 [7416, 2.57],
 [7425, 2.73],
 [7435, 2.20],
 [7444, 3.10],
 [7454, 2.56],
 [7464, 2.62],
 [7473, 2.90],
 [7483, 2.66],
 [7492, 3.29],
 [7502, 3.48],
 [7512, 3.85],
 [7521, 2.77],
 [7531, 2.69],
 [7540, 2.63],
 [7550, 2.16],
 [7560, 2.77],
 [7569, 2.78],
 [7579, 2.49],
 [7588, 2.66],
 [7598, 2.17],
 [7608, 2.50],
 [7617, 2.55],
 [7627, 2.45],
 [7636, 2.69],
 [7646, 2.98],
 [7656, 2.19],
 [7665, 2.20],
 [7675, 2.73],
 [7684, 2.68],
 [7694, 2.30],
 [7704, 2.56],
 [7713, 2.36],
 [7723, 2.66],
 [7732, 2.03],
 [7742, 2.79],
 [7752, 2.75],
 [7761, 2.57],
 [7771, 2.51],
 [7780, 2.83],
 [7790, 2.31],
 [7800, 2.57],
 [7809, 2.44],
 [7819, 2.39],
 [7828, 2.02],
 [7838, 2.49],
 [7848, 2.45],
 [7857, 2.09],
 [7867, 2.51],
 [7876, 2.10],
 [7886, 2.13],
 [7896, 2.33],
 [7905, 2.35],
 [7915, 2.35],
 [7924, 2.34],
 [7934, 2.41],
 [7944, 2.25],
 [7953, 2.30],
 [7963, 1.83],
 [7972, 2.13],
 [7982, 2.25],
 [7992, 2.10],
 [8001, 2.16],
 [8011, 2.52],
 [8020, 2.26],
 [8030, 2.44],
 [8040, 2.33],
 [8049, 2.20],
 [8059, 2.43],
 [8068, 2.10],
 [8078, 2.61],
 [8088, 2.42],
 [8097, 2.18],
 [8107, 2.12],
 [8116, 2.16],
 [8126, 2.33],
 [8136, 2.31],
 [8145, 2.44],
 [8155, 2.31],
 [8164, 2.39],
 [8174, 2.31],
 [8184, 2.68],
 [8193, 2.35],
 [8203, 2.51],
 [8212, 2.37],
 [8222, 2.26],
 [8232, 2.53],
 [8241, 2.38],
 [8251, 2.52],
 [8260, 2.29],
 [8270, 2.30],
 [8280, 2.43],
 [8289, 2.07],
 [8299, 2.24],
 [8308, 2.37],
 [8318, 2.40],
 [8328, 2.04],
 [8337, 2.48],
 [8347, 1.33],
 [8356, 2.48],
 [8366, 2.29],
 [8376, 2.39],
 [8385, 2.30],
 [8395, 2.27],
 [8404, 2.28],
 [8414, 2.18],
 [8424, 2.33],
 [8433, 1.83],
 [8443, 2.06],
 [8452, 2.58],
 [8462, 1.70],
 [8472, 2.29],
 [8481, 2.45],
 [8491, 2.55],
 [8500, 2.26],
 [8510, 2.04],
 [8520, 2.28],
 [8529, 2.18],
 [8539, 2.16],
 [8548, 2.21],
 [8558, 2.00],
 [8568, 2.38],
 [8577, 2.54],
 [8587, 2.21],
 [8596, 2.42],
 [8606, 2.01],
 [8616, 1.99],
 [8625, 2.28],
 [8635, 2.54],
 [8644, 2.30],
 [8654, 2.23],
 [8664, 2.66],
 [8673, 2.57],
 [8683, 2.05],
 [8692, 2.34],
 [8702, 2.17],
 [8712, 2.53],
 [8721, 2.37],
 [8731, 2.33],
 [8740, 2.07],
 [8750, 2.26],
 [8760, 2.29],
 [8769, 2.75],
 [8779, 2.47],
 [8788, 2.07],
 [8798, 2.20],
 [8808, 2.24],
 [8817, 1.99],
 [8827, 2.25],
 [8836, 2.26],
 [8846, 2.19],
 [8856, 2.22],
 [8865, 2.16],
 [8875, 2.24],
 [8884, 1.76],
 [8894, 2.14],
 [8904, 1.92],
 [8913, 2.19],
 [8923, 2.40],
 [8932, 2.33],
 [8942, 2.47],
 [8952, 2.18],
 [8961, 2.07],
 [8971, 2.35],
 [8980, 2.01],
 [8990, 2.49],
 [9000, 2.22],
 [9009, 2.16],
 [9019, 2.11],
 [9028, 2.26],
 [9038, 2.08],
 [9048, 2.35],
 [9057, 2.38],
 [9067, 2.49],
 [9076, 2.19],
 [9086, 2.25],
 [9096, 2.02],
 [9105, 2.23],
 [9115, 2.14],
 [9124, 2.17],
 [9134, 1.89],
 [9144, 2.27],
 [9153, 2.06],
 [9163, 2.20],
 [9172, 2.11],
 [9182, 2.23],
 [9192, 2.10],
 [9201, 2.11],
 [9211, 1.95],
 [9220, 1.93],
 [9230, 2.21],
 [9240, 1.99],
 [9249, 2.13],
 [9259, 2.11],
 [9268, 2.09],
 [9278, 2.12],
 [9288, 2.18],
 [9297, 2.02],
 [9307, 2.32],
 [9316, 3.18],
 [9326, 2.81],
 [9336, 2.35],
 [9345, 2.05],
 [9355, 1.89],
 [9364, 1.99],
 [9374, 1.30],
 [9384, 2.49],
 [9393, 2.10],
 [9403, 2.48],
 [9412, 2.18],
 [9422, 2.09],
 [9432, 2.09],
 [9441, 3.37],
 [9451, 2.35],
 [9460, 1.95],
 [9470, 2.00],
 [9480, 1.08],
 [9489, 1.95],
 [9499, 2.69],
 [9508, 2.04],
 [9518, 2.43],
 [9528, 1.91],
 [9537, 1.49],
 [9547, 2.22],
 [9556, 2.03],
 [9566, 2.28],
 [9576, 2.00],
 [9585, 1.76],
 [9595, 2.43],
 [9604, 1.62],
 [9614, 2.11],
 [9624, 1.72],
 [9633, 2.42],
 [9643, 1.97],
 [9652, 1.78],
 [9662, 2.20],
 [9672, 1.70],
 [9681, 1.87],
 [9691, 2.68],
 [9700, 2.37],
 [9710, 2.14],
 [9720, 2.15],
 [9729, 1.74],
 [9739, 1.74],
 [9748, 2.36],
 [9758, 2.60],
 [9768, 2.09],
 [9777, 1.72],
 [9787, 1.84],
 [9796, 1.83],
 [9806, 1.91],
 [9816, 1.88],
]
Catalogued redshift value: 0.116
